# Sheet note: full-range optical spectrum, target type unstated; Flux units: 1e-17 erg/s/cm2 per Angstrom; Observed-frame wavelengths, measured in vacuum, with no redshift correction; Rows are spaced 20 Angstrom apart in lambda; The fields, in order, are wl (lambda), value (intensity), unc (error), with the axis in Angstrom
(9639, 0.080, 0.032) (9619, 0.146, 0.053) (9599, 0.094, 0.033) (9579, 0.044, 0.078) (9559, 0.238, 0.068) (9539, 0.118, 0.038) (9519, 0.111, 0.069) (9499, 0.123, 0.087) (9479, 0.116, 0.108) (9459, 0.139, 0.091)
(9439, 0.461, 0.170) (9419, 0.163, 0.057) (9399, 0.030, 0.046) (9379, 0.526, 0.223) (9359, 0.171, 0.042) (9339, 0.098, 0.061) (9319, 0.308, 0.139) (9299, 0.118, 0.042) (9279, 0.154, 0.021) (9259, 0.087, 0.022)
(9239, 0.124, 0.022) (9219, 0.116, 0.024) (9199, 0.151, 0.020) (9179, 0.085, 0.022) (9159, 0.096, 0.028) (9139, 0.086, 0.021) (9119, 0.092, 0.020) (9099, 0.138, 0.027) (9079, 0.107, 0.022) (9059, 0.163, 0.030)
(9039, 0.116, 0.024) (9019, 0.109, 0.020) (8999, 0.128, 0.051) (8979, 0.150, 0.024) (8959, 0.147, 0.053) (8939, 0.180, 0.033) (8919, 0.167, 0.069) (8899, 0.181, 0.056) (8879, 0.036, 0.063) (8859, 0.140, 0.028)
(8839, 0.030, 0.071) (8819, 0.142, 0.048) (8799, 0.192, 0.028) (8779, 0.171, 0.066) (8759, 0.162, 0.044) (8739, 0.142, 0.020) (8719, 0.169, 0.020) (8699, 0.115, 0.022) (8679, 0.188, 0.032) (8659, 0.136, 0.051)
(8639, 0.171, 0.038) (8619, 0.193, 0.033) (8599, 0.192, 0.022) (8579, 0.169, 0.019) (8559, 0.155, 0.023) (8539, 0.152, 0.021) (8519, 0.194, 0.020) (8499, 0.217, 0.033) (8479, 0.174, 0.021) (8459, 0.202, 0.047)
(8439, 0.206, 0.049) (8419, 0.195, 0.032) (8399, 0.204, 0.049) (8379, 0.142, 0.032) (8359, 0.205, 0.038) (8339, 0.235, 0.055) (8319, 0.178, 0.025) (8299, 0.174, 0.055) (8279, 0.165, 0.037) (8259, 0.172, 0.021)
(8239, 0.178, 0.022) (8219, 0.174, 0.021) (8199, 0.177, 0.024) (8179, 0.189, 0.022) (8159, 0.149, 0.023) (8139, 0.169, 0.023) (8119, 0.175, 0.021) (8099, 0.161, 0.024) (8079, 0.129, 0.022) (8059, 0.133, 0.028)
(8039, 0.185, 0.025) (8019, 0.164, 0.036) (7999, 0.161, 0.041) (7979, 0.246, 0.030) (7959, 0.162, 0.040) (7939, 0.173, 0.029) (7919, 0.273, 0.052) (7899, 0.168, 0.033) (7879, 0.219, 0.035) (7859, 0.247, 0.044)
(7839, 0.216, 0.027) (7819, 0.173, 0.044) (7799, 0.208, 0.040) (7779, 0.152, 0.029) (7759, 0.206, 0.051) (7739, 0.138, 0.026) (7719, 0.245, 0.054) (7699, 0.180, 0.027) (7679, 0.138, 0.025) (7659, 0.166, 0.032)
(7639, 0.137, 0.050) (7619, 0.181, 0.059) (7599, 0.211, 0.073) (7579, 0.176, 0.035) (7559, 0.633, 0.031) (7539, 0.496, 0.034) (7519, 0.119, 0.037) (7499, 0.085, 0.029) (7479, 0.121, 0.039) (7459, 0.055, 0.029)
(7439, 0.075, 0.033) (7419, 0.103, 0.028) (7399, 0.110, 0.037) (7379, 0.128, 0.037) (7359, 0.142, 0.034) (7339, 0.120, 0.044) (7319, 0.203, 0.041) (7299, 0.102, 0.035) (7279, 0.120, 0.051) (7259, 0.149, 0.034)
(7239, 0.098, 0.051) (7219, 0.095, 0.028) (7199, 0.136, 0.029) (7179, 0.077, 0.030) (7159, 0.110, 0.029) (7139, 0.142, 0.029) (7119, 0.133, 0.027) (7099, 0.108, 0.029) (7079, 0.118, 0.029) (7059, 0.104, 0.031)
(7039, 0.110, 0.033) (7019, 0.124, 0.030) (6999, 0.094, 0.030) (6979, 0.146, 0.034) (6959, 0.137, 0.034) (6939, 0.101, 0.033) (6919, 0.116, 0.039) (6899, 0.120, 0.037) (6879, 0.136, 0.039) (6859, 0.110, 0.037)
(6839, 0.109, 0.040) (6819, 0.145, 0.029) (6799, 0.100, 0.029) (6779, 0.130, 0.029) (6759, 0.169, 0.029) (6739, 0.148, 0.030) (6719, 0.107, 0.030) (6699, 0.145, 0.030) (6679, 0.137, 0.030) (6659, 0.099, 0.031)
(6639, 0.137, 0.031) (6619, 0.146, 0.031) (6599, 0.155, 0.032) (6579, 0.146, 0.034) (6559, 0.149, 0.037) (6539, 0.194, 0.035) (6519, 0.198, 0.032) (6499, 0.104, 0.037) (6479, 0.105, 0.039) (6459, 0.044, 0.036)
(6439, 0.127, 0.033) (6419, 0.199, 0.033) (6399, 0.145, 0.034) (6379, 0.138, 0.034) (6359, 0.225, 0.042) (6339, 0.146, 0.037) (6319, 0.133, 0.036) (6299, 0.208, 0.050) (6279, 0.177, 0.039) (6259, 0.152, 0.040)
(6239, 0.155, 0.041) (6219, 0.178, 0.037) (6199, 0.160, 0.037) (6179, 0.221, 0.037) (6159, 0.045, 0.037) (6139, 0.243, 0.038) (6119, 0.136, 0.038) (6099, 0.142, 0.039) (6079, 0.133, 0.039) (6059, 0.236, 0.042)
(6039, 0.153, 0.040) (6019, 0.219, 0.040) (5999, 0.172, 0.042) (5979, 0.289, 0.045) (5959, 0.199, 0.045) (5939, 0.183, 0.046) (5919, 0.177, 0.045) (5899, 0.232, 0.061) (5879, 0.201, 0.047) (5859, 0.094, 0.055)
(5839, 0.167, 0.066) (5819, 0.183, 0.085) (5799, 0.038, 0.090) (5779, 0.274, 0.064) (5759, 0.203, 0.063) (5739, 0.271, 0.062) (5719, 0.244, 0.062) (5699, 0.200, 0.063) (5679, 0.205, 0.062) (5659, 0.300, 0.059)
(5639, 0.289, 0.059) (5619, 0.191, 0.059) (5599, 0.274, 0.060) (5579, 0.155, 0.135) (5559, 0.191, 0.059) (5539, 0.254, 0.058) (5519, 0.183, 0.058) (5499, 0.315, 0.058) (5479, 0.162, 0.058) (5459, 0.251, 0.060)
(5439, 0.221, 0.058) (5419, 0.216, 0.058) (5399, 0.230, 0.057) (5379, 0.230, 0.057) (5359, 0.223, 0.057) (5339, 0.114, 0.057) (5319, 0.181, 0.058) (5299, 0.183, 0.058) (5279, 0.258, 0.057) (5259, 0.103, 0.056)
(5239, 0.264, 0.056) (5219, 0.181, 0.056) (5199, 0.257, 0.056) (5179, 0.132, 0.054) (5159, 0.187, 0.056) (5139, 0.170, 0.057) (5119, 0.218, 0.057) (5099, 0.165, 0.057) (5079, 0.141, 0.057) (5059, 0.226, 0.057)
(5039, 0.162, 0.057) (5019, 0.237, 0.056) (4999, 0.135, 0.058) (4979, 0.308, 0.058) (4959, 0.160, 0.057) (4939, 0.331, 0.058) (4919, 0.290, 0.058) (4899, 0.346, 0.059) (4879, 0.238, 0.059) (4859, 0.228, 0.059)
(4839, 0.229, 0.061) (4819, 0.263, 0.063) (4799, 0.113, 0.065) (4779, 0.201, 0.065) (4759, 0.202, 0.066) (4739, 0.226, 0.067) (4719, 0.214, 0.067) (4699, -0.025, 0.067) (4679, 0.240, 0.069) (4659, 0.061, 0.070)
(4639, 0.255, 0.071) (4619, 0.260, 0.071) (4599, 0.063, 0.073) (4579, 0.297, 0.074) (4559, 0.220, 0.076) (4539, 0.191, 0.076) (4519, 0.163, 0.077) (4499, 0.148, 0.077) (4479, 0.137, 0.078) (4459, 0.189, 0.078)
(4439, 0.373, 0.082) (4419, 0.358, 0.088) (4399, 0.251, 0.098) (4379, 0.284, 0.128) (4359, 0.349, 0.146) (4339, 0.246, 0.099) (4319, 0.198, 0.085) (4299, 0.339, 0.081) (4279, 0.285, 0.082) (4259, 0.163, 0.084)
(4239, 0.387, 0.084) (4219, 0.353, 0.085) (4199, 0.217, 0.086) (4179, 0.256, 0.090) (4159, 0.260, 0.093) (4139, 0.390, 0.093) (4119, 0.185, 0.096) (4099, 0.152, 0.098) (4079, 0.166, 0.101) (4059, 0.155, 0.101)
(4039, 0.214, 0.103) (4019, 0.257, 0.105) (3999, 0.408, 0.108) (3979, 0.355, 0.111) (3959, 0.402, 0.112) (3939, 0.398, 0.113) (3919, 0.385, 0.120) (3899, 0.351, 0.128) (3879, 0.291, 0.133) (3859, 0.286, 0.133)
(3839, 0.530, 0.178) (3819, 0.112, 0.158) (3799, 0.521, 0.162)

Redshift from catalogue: 1.02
